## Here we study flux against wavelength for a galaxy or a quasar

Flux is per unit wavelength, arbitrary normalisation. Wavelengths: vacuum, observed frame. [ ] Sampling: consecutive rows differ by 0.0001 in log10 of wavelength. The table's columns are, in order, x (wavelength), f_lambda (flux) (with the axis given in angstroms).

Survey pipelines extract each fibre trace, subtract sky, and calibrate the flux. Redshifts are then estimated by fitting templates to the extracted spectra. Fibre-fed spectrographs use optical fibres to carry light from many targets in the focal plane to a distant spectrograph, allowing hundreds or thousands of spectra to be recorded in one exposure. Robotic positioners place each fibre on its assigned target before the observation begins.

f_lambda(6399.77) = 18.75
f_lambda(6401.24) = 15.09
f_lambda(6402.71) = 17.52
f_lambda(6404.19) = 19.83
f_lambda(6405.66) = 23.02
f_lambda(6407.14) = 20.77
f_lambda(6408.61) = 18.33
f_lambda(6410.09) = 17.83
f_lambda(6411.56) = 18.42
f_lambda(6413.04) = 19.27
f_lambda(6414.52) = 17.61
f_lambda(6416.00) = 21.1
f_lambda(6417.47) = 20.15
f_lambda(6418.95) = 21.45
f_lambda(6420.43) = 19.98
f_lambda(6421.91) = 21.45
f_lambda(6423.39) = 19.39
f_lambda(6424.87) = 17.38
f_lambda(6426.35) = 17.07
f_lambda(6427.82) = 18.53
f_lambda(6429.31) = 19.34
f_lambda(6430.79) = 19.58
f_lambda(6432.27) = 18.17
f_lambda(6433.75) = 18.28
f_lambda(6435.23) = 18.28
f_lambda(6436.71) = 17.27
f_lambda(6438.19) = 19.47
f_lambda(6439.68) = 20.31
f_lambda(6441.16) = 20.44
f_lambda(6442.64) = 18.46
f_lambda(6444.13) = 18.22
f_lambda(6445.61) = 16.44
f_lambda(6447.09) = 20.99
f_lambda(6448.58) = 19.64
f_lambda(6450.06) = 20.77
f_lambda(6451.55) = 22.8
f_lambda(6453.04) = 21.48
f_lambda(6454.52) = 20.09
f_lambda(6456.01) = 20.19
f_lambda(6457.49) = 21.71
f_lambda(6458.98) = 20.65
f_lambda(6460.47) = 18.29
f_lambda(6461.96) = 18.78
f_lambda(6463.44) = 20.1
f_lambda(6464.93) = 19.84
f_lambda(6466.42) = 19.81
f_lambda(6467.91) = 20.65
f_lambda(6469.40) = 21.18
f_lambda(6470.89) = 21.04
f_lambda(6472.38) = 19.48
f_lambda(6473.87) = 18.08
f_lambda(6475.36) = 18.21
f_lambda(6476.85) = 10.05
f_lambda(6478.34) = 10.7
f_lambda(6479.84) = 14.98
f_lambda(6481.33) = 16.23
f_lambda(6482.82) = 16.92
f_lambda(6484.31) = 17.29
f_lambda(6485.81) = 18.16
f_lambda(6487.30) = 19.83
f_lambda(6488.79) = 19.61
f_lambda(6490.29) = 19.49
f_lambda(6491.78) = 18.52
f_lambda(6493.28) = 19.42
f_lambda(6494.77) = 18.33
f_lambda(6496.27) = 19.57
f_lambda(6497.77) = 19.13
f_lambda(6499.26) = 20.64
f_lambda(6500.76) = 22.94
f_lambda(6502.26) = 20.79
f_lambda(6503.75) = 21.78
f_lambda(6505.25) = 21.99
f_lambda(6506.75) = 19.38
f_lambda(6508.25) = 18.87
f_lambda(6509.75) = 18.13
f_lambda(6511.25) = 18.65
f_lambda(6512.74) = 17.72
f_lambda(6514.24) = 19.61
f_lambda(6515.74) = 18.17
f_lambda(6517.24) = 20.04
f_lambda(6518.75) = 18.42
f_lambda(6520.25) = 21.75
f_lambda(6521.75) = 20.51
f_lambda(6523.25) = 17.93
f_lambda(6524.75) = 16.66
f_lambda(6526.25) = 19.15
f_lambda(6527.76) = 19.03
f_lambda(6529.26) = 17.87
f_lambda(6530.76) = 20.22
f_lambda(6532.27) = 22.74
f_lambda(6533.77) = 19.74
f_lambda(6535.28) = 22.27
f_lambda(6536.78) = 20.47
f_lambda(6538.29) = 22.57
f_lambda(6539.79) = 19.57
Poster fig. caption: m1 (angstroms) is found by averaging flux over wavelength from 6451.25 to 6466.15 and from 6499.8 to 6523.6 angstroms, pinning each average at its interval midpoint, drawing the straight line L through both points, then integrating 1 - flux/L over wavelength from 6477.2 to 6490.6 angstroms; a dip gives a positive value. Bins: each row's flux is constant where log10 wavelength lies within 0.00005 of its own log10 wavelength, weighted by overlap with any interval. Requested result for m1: 2.2 angstroms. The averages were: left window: 20.3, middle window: 16.7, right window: 19.8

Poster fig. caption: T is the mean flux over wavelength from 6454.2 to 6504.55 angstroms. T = 18.9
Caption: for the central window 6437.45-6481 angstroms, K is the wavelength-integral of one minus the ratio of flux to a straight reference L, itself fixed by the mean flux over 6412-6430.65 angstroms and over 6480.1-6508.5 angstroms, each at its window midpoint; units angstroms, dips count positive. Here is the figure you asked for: 0.7 angstroms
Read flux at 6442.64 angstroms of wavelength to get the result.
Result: 18.46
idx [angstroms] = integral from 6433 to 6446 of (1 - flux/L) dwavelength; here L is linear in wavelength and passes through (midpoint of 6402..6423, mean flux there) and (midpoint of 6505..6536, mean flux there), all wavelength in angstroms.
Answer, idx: 0.7 angstroms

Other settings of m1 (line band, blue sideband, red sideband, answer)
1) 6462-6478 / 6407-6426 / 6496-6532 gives 0.7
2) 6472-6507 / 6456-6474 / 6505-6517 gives 1.9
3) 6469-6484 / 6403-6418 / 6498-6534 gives 2.3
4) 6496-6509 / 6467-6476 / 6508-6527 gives -1.0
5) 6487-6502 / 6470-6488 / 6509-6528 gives -1.8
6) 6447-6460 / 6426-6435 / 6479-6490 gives -1.9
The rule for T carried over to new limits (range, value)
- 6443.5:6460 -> 20.3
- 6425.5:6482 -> 18.8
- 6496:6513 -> 20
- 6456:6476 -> 19.9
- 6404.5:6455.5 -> 19.5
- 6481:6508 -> 19.5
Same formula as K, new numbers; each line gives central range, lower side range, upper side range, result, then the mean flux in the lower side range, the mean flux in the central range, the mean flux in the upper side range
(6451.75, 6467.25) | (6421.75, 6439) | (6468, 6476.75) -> -1.1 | 18.6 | 20.2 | 19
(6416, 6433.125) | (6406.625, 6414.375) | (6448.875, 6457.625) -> 0.1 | 18.8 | 19.4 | 21.1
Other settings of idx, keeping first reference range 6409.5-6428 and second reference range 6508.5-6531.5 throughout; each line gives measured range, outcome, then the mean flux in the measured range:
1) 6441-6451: -0.1 angstroms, 19.3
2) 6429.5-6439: 0.3 angstroms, 18.6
